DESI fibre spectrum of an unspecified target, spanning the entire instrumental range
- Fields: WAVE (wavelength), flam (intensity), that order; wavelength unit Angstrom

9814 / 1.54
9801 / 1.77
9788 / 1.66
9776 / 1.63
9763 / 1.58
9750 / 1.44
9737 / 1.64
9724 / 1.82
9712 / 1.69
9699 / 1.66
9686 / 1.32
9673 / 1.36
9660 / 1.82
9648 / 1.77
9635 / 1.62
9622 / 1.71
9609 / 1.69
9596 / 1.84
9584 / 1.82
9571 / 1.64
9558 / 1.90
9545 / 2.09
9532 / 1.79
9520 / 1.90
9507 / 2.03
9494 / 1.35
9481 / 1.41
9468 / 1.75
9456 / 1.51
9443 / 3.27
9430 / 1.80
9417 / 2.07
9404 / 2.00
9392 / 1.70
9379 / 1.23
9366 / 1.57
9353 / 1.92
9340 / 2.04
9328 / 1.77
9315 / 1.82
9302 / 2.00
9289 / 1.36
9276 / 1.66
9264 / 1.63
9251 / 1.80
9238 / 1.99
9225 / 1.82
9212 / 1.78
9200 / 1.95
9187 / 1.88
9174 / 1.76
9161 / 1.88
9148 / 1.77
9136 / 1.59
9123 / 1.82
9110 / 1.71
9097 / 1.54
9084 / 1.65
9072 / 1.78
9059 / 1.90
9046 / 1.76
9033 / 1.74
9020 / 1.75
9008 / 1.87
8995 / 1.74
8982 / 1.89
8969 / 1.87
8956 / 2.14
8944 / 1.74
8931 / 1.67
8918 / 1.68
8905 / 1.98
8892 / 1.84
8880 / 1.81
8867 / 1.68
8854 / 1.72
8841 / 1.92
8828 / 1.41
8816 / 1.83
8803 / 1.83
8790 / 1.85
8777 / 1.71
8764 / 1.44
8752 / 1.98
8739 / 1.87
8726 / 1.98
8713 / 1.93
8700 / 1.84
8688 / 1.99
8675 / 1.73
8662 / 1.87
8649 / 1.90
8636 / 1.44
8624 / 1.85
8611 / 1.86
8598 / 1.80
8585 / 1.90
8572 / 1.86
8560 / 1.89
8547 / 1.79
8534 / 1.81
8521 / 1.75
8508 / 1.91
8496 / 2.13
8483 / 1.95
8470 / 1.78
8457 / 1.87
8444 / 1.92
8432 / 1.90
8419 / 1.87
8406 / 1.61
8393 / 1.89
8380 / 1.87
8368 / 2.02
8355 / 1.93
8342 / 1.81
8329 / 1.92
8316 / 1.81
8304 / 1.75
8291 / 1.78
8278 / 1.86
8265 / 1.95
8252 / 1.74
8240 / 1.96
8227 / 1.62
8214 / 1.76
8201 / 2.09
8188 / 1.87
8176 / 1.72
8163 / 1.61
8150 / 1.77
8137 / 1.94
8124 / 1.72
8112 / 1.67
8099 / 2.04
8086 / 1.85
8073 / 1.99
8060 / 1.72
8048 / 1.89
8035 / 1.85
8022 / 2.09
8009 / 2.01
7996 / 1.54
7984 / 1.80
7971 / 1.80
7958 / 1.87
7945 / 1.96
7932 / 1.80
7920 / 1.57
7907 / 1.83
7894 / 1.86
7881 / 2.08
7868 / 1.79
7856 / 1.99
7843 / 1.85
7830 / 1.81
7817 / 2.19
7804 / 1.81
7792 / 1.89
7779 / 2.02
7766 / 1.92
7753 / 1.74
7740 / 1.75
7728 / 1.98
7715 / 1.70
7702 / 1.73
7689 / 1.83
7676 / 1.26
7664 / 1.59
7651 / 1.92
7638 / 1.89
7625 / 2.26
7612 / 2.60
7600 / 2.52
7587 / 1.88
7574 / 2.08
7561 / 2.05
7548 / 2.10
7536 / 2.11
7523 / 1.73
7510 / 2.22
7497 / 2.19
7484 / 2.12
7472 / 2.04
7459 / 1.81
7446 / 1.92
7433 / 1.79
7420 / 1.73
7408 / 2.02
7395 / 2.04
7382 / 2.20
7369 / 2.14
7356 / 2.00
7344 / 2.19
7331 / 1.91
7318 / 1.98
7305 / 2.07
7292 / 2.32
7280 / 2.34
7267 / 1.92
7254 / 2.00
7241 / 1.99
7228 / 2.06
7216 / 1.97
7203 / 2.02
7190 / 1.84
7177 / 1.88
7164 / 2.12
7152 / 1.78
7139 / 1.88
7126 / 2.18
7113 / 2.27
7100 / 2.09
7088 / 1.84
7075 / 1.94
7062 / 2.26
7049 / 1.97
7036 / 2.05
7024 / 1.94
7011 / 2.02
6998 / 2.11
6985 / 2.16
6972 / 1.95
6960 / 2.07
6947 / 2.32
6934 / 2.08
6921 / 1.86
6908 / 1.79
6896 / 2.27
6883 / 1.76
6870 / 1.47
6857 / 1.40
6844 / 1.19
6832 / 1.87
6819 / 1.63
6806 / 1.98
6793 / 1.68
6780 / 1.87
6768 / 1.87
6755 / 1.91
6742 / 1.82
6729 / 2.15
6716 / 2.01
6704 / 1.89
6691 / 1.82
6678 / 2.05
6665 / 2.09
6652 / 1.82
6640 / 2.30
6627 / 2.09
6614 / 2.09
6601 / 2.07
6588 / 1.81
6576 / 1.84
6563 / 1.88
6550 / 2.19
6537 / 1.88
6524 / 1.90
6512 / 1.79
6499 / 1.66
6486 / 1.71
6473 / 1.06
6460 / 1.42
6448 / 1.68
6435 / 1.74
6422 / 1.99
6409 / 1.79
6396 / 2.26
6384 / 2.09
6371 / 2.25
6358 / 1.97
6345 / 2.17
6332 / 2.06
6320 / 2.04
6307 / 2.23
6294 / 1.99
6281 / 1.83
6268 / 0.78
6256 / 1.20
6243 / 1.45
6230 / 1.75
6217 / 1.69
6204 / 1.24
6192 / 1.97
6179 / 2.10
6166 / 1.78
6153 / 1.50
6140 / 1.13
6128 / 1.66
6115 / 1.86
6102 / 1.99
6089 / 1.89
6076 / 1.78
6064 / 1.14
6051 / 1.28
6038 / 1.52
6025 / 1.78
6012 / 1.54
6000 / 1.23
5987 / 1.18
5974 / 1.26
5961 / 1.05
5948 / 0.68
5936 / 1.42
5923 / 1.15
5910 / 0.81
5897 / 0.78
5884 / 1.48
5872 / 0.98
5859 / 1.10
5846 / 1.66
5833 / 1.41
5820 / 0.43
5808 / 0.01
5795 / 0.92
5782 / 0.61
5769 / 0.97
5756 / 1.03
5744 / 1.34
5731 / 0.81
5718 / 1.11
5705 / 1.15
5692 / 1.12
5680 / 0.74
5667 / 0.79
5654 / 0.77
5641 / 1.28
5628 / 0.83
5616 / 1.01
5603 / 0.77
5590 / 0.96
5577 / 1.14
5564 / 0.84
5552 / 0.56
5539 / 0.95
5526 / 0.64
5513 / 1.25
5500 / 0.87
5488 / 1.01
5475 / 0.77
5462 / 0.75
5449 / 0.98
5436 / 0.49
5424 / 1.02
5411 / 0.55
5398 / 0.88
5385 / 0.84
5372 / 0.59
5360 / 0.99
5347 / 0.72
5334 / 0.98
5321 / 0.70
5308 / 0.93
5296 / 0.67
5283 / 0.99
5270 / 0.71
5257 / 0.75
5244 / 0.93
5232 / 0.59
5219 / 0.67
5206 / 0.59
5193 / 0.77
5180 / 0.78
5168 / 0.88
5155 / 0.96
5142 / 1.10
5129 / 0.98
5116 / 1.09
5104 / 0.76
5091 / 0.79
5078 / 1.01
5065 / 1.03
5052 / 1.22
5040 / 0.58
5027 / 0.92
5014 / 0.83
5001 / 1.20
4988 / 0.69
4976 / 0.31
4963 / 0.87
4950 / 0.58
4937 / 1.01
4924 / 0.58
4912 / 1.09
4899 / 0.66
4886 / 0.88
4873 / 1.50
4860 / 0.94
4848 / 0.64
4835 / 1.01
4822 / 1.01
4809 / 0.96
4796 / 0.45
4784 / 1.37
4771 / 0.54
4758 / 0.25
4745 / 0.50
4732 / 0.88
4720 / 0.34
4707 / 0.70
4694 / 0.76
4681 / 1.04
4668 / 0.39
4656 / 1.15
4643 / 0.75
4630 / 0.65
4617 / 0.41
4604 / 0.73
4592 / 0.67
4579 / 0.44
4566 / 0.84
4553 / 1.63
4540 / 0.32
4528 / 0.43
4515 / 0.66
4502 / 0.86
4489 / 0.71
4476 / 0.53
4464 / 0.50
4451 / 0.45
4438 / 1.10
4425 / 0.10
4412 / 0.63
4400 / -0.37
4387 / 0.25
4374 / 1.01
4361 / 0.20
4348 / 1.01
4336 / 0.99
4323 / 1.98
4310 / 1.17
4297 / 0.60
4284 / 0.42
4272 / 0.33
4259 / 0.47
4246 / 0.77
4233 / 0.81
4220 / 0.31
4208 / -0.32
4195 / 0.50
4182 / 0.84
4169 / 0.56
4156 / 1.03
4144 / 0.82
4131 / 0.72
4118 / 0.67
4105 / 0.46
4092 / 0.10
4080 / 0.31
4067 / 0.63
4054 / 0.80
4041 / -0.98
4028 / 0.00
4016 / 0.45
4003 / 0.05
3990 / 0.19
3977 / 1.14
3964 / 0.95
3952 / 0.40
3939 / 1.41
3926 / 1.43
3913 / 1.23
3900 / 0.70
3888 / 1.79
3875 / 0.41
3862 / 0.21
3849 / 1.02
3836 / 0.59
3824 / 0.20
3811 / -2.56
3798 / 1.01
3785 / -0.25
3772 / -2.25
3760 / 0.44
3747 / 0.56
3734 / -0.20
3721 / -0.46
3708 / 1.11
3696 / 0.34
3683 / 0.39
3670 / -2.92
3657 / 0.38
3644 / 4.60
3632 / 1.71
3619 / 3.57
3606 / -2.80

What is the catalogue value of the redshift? 0.58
